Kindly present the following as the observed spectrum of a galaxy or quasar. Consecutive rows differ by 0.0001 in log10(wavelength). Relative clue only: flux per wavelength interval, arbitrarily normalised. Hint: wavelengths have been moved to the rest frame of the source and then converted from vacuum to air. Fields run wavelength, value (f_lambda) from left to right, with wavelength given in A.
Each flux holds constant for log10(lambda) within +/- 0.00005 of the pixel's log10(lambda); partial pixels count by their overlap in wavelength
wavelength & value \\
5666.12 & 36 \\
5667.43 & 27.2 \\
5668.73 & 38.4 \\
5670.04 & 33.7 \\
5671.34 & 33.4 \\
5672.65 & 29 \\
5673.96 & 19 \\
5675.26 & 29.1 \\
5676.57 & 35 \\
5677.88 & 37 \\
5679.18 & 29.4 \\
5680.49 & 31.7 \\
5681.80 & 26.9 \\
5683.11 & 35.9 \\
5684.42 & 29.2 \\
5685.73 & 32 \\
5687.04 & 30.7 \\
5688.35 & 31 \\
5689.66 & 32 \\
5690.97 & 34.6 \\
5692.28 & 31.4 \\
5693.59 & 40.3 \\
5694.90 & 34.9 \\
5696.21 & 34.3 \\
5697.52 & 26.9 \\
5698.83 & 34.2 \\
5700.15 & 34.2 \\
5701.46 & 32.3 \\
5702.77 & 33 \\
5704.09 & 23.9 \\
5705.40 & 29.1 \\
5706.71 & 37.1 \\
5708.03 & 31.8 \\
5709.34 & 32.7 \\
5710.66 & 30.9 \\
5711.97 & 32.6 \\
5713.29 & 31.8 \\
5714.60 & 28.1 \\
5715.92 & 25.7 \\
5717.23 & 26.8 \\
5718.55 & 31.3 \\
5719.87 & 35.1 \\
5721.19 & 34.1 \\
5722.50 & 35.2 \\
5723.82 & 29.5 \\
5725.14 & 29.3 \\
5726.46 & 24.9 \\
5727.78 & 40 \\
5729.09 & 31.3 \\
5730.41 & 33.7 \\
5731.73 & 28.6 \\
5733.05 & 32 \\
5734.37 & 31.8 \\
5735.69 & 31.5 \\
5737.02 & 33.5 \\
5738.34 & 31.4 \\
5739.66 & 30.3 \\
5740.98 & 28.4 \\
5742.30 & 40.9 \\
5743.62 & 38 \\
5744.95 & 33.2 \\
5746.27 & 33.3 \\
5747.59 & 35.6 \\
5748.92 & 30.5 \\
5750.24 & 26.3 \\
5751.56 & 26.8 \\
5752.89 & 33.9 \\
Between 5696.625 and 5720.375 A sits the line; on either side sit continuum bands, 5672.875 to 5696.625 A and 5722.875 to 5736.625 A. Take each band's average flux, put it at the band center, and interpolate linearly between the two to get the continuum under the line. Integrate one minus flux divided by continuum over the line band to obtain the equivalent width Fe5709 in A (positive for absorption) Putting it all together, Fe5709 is 0.5 A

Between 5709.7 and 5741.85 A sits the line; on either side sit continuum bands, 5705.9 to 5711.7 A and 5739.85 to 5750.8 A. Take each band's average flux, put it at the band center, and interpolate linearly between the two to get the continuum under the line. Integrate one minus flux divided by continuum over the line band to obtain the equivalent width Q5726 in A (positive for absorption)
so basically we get 1.8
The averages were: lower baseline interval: 33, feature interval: 31.2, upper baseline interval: 33.2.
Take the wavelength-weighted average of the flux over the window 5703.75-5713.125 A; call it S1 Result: 31.4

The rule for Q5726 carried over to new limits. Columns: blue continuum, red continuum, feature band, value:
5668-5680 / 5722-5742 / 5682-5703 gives -0.8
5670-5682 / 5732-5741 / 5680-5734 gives -1.5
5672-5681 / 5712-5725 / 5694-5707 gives -0.6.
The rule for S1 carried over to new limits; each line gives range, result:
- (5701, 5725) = 31.1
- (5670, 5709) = 31.7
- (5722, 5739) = 31.7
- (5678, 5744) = 31.9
